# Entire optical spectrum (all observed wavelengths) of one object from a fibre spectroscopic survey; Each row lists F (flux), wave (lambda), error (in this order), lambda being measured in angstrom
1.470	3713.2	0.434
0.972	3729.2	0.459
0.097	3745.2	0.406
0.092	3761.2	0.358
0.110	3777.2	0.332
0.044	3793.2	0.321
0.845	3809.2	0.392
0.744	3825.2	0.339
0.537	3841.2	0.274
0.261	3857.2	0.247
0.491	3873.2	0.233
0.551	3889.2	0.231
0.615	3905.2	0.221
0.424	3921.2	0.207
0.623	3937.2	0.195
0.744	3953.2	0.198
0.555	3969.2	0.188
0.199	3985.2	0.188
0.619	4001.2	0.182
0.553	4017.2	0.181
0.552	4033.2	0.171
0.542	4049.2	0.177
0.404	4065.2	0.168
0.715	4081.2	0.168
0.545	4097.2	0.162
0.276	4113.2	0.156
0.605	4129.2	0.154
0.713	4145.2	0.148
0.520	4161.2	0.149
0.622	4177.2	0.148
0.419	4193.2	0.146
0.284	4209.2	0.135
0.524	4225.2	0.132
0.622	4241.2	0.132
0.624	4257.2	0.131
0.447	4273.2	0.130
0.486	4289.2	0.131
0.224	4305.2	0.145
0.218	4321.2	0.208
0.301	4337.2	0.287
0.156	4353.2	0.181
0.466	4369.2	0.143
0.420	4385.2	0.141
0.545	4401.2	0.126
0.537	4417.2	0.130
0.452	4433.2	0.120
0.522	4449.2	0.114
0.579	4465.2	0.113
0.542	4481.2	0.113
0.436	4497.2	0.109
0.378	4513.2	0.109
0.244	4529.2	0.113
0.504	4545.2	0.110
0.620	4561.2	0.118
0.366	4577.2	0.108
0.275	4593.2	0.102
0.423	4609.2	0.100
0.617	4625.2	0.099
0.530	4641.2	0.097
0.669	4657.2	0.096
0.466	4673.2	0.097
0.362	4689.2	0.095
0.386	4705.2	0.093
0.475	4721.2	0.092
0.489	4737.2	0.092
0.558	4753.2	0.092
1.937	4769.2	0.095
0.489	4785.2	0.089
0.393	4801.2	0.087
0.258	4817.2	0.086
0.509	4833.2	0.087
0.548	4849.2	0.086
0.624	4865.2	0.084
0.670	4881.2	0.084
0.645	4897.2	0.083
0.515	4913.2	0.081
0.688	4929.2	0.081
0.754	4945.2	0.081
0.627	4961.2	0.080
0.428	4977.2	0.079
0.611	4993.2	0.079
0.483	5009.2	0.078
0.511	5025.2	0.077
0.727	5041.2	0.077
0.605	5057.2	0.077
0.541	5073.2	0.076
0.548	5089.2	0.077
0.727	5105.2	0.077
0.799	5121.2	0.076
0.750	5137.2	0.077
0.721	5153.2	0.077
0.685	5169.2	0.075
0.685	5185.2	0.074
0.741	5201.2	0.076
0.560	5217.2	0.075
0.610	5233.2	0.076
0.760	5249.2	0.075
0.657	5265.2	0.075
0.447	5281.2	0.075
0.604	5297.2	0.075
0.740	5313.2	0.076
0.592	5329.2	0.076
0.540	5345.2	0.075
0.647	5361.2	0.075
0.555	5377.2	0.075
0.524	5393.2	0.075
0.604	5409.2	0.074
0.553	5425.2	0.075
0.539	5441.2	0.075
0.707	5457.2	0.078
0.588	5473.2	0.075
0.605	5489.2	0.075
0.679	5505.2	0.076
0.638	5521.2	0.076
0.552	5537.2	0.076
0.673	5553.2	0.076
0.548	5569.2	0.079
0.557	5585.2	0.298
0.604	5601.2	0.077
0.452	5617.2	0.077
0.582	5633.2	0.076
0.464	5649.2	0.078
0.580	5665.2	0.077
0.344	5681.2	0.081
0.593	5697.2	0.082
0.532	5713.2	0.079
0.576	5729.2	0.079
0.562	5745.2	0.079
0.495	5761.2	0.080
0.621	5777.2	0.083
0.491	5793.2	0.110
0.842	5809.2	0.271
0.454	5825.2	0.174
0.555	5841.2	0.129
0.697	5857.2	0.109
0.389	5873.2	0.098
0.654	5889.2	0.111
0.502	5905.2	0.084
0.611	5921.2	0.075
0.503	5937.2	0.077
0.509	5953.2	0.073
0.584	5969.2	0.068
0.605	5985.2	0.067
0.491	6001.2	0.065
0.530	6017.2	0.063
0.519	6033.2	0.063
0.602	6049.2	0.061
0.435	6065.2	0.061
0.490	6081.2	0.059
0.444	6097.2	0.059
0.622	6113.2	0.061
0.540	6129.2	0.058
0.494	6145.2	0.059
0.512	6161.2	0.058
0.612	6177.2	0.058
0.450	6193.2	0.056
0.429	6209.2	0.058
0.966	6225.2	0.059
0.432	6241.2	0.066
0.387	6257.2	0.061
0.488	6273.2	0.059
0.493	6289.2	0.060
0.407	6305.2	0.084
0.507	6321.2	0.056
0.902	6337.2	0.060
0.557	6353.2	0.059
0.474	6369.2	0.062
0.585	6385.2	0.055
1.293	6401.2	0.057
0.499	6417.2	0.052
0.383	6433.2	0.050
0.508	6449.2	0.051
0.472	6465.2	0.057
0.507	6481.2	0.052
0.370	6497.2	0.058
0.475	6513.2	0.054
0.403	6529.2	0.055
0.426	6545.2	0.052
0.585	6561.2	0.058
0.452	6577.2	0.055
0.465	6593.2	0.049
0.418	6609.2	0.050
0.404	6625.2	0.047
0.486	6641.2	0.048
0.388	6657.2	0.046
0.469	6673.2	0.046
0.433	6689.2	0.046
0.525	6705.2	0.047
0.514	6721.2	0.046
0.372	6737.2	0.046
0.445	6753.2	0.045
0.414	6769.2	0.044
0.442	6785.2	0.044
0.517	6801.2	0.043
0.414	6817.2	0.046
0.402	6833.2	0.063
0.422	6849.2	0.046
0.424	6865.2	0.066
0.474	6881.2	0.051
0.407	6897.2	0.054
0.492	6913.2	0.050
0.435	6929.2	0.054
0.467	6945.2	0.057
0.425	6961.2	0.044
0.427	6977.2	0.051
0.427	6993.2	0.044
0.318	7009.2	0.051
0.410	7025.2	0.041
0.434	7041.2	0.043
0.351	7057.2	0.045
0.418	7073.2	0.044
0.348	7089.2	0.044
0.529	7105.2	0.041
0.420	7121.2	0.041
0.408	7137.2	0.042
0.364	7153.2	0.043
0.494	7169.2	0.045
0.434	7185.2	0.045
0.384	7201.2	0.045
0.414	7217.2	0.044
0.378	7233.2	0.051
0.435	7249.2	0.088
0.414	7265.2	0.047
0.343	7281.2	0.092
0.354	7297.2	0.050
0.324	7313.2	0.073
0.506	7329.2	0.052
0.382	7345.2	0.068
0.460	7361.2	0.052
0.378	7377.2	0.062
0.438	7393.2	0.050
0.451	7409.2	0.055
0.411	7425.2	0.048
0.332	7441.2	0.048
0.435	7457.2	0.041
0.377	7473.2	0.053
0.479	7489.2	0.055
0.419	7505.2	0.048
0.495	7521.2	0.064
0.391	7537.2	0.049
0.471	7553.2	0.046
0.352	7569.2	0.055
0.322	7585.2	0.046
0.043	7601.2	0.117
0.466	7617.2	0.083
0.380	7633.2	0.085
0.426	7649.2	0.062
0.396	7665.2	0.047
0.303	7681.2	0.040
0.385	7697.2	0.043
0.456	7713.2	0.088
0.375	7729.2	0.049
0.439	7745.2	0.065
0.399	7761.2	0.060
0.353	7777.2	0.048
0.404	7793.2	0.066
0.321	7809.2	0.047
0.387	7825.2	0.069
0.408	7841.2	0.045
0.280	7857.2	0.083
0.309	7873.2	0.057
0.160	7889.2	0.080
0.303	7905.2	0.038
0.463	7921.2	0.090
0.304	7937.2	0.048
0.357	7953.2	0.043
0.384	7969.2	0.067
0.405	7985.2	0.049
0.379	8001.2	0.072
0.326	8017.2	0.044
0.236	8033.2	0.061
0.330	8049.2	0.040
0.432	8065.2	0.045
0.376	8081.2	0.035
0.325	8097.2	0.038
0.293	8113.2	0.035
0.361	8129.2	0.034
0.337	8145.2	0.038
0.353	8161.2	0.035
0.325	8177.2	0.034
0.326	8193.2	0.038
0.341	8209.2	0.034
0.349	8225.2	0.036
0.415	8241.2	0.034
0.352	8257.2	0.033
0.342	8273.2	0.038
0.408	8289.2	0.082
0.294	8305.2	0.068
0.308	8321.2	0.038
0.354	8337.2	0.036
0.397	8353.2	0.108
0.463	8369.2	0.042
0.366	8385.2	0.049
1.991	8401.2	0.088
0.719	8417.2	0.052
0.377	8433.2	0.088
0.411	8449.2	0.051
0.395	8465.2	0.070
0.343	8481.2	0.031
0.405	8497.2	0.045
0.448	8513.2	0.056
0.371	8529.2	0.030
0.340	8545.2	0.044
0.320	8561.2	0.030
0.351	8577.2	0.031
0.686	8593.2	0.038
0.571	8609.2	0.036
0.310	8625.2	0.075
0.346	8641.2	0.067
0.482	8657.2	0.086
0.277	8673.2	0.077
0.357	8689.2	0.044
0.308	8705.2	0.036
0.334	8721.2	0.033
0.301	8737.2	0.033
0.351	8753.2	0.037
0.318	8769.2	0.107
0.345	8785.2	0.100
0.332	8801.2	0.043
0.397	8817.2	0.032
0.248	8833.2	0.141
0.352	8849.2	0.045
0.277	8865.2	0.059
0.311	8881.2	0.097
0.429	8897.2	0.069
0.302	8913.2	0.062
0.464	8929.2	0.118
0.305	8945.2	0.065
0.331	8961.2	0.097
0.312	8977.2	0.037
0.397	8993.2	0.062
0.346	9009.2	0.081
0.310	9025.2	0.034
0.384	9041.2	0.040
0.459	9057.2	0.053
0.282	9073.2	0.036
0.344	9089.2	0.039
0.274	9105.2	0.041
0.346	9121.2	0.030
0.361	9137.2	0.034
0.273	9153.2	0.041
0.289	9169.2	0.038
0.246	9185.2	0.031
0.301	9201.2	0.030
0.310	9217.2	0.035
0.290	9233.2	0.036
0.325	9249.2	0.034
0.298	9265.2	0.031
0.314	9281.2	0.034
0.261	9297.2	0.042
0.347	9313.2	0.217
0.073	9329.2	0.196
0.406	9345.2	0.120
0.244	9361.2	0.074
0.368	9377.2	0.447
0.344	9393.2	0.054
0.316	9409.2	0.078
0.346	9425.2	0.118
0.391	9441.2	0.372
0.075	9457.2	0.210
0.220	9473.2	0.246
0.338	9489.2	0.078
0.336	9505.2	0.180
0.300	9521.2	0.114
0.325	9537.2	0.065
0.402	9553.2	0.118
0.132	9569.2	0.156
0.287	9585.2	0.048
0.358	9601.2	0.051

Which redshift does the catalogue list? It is 0.279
